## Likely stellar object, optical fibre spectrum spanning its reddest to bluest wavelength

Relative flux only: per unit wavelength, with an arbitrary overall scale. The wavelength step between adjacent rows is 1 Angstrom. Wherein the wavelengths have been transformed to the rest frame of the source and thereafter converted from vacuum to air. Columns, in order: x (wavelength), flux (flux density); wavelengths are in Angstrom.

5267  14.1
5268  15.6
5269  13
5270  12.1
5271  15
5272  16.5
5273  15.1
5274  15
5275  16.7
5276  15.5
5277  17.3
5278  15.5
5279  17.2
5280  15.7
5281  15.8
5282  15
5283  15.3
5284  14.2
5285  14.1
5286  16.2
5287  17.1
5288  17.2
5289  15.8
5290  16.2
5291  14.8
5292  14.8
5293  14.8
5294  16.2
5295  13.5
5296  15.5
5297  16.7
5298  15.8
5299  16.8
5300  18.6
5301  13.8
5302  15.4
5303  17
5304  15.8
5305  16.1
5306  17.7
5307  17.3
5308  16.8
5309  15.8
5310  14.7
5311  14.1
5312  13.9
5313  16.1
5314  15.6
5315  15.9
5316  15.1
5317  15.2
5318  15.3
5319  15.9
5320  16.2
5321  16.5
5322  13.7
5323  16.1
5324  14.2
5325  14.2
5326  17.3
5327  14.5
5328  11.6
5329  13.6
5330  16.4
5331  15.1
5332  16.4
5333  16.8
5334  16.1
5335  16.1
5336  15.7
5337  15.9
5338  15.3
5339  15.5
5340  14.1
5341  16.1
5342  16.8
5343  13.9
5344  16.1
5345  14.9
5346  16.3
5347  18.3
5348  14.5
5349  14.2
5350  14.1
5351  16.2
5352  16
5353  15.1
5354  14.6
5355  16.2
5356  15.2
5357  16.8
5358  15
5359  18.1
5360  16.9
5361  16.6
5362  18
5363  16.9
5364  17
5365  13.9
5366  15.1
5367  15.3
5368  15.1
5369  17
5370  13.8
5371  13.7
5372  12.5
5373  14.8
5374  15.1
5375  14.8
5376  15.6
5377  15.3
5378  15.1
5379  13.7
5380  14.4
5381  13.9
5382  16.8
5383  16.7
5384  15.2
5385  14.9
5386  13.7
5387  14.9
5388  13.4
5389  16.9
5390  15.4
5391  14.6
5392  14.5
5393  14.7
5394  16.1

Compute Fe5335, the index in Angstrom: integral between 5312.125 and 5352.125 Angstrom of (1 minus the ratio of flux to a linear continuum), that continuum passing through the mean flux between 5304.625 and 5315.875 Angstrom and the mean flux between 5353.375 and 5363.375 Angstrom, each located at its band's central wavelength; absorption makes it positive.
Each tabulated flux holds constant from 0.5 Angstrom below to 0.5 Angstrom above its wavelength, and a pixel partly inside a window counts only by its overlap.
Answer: 1.61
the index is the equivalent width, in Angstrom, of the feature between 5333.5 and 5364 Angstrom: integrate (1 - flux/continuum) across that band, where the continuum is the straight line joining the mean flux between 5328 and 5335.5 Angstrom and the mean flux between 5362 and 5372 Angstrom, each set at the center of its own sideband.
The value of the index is -0.9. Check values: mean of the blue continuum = 15.5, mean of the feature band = 15.9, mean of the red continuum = 15.3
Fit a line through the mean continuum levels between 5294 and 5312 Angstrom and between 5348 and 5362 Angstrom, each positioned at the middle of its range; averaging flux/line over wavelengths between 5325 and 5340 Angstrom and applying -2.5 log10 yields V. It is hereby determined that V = 0.03 mag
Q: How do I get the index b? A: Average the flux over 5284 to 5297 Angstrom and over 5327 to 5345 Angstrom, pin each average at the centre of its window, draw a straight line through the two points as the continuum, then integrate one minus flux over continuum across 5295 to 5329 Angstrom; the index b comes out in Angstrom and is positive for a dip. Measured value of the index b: -0.3 Angstrom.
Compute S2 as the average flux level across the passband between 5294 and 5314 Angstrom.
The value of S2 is 15.9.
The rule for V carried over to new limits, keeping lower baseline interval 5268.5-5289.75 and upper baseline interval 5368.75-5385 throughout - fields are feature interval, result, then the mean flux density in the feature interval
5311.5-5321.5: -0.02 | 15.6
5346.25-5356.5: -0.03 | 15.5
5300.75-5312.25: -0.03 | 15.8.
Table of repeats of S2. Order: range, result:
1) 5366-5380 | 14.8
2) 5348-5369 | 15.8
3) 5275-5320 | 15.8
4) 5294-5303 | 15.9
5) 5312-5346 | 15.4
